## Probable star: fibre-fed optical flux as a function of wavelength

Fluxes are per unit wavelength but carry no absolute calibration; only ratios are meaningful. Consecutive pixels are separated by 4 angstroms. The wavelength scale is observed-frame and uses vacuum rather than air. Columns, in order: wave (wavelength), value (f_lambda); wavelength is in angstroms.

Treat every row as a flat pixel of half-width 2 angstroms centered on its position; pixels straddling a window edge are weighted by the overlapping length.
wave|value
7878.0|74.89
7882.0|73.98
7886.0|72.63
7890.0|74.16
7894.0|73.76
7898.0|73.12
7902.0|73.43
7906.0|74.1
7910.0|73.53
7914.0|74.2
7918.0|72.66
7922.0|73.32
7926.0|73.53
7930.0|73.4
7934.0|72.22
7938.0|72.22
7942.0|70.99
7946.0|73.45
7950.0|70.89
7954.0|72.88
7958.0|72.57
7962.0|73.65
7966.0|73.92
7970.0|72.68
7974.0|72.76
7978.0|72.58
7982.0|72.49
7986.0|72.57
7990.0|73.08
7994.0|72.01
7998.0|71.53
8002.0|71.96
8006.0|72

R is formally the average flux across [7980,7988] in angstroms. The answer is 72.5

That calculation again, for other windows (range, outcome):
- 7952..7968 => 73.3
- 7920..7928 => 73.4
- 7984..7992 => 72.8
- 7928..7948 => 72.5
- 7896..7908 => 73.5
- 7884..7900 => 73.4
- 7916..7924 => 73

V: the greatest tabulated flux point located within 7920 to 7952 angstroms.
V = 73.53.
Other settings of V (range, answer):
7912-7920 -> 74.2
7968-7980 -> 72.76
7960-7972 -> 73.92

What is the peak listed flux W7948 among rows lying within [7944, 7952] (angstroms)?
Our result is 73.45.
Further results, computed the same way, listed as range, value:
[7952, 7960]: 72.88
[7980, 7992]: 73.08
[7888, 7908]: 74.16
